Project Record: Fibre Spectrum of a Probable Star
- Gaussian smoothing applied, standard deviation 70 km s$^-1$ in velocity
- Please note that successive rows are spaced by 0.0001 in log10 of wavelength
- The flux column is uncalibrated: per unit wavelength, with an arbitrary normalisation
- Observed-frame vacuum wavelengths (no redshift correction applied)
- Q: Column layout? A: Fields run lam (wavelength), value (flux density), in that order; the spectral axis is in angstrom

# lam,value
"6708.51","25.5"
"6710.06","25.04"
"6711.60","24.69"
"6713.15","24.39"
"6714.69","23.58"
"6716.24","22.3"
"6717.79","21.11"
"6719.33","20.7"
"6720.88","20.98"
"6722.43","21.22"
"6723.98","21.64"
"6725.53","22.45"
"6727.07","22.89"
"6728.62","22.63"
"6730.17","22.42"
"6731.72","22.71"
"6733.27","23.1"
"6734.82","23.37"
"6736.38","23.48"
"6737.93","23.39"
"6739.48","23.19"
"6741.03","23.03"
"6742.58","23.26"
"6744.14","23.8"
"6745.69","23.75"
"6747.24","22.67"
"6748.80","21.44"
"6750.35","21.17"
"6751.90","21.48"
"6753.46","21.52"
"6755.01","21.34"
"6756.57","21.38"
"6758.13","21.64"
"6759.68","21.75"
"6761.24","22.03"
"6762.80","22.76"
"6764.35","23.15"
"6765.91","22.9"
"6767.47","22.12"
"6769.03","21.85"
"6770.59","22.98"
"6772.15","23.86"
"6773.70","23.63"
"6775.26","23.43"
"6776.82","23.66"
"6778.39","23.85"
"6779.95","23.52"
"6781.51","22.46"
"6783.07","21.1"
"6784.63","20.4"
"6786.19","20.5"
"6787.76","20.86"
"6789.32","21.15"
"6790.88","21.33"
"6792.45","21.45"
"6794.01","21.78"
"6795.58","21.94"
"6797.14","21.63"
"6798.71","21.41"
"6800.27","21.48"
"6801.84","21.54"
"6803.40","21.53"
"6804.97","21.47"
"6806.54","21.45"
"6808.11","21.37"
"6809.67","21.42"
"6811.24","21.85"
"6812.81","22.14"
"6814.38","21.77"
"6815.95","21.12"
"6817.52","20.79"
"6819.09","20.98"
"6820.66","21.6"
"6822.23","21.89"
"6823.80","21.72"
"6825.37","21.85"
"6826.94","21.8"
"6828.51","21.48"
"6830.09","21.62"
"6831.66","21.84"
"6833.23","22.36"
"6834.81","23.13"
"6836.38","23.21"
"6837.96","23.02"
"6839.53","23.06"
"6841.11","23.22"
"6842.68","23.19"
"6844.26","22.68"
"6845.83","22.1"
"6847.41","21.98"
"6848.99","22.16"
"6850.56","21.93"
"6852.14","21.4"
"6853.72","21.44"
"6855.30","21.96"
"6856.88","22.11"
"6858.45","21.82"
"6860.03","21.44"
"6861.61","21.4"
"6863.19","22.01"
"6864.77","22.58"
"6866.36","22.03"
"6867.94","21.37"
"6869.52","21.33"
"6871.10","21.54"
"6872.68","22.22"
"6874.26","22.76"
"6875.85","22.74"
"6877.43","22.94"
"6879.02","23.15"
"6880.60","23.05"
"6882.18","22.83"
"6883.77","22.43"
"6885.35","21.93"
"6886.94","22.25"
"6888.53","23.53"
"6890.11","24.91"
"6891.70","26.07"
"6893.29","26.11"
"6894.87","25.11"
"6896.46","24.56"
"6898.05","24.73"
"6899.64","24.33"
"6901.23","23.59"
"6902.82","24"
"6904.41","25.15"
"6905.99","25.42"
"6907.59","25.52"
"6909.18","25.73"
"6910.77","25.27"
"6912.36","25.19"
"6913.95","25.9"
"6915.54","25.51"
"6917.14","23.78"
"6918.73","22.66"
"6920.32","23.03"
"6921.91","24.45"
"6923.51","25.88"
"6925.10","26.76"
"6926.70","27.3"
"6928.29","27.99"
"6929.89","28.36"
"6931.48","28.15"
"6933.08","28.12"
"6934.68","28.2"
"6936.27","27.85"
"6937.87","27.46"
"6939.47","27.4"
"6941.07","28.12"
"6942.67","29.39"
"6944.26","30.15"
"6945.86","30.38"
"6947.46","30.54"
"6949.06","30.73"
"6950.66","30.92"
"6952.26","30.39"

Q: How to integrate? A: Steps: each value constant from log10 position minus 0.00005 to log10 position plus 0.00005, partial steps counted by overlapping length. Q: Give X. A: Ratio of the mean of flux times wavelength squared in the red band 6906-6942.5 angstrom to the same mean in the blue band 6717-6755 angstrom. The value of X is 1.24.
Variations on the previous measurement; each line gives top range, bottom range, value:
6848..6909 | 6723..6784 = 1.06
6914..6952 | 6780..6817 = 1.33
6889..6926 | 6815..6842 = 1.16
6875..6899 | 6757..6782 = 1.08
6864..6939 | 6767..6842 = 1.15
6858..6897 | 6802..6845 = 1.06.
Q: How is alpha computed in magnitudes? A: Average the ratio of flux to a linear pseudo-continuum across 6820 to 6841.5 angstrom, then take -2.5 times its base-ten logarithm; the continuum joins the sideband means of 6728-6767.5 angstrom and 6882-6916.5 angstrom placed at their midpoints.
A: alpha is 0.07 mag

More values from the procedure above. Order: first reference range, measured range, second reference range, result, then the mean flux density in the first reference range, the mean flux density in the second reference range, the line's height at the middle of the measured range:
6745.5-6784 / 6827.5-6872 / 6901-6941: 0.106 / 22.4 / 26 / 24.4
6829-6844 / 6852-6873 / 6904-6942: 0.095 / 22.7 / 26.2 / 23.8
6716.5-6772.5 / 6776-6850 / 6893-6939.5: 0.085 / 22.4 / 25.8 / 23.7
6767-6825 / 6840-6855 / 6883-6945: 0.062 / 21.9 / 25.7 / 23.5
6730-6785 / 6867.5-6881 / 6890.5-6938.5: 0.119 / 22.6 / 25.7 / 24.9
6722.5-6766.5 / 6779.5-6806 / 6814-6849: 0.040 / 22.5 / 22.1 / 22.3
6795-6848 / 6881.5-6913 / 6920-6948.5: 0.064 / 21.9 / 27.9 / 25.9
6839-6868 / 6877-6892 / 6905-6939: 0.033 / 22.1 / 26.1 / 23.9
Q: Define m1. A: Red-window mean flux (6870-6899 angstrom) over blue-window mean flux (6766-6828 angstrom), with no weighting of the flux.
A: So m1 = 1.07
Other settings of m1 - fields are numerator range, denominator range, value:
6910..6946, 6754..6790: 1.20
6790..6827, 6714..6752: 0.96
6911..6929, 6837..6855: 1.13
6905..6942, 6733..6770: 1.17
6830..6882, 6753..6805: 1.01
